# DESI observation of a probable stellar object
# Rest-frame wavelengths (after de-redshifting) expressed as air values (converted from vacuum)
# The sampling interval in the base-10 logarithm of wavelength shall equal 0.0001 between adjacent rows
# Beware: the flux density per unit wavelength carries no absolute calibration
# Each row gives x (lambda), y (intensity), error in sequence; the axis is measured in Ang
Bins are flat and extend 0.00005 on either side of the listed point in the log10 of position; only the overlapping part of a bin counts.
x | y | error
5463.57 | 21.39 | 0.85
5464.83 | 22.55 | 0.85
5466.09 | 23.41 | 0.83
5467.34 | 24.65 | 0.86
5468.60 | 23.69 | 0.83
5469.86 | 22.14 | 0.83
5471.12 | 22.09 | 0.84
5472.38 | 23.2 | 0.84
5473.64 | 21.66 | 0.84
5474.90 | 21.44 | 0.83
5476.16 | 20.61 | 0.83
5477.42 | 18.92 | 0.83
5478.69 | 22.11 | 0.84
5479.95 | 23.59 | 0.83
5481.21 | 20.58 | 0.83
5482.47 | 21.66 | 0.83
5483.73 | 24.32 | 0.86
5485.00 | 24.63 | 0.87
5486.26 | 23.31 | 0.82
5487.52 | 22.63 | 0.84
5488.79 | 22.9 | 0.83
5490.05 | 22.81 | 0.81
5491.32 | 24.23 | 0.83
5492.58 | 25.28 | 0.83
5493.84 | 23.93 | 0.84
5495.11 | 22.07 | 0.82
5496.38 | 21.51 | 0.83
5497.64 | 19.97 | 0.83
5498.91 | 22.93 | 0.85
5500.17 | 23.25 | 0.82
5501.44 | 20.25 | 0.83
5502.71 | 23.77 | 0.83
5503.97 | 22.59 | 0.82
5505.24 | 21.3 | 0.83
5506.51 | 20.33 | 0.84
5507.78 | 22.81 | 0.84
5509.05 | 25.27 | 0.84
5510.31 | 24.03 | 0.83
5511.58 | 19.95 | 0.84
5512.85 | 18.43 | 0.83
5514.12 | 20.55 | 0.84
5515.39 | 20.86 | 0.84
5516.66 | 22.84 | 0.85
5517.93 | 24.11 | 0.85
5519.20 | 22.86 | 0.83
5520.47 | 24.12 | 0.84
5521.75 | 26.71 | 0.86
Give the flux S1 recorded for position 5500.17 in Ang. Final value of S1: 23.25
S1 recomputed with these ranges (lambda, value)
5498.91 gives 22.93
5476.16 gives 20.61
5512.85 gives 18.43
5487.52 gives 22.63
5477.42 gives 18.92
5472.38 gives 23.2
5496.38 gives 21.51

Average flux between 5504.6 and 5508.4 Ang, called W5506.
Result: 21.4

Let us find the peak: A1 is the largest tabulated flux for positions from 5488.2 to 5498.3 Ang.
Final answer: 25.28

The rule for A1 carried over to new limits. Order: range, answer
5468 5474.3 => 23.69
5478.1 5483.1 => 23.59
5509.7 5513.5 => 24.03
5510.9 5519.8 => 24.11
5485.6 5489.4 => 23.31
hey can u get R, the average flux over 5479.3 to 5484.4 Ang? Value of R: 22.6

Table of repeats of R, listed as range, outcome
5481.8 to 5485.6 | 23.5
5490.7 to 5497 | 23.4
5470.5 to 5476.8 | 21.8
